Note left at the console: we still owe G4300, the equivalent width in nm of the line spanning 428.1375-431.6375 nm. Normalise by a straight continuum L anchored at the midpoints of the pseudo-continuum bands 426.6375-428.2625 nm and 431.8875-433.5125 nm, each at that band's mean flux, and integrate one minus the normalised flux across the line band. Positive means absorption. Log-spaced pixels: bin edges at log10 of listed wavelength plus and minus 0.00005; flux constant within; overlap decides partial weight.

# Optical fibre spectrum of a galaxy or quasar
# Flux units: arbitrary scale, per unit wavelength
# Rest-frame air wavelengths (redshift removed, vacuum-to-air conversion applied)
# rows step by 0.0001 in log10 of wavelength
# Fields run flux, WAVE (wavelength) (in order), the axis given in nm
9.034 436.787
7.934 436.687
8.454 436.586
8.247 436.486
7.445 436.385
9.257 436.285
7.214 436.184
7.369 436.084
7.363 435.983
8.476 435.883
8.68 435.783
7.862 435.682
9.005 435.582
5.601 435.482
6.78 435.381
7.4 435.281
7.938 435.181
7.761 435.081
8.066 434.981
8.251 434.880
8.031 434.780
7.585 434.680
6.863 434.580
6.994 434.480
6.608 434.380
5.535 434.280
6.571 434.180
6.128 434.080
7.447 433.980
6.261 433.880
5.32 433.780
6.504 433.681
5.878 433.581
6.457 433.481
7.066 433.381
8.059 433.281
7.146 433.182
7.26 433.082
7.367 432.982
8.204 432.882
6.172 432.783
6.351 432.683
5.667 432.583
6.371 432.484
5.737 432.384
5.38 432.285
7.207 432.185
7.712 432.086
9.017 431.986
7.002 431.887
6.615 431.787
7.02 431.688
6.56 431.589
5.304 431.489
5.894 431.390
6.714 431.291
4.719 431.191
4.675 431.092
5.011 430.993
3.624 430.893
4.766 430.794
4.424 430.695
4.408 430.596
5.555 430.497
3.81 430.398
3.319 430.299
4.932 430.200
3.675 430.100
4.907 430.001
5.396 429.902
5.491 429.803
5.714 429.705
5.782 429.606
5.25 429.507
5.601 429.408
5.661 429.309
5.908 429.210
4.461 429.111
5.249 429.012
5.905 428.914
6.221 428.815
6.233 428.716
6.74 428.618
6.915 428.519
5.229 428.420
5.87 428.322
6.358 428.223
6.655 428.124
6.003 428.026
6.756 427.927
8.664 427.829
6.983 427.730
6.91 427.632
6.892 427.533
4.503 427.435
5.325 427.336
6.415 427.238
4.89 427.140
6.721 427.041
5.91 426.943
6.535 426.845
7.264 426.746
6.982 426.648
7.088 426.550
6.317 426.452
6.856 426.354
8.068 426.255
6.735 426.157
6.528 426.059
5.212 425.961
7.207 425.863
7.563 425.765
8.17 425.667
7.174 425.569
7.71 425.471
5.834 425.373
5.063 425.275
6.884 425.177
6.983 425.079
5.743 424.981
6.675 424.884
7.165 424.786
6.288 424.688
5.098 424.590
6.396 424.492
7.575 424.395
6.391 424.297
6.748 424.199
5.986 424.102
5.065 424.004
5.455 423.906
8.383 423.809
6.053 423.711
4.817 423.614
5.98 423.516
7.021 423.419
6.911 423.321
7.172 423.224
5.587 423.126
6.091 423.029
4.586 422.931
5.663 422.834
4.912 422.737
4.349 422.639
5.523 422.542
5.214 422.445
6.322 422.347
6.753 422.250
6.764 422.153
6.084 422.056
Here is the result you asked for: 0.702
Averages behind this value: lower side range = 6.44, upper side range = 6.96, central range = 5.33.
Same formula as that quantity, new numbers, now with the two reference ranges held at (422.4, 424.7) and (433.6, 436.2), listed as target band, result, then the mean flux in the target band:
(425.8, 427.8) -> -0.06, 6.5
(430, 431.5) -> 0.45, 4.71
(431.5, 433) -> 0.03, 6.77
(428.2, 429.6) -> 0.16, 5.82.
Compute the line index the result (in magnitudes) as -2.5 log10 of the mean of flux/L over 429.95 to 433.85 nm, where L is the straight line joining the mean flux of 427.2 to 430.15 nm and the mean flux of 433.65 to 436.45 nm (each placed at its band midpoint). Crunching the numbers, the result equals 0.12 mag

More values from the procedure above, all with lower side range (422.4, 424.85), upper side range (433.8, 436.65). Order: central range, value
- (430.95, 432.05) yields 0.12 mag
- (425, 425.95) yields -0.10 mag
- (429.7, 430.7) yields 0.41 mag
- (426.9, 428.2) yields 0.03 mag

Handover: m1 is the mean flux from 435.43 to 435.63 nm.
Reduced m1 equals 7.27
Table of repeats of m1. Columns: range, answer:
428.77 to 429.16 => 5.46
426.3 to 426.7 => 6.83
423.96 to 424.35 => 6.07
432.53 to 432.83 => 6.06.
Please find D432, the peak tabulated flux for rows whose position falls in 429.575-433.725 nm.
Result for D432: 9.017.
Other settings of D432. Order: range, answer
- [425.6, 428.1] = 8.664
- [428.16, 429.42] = 6.915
